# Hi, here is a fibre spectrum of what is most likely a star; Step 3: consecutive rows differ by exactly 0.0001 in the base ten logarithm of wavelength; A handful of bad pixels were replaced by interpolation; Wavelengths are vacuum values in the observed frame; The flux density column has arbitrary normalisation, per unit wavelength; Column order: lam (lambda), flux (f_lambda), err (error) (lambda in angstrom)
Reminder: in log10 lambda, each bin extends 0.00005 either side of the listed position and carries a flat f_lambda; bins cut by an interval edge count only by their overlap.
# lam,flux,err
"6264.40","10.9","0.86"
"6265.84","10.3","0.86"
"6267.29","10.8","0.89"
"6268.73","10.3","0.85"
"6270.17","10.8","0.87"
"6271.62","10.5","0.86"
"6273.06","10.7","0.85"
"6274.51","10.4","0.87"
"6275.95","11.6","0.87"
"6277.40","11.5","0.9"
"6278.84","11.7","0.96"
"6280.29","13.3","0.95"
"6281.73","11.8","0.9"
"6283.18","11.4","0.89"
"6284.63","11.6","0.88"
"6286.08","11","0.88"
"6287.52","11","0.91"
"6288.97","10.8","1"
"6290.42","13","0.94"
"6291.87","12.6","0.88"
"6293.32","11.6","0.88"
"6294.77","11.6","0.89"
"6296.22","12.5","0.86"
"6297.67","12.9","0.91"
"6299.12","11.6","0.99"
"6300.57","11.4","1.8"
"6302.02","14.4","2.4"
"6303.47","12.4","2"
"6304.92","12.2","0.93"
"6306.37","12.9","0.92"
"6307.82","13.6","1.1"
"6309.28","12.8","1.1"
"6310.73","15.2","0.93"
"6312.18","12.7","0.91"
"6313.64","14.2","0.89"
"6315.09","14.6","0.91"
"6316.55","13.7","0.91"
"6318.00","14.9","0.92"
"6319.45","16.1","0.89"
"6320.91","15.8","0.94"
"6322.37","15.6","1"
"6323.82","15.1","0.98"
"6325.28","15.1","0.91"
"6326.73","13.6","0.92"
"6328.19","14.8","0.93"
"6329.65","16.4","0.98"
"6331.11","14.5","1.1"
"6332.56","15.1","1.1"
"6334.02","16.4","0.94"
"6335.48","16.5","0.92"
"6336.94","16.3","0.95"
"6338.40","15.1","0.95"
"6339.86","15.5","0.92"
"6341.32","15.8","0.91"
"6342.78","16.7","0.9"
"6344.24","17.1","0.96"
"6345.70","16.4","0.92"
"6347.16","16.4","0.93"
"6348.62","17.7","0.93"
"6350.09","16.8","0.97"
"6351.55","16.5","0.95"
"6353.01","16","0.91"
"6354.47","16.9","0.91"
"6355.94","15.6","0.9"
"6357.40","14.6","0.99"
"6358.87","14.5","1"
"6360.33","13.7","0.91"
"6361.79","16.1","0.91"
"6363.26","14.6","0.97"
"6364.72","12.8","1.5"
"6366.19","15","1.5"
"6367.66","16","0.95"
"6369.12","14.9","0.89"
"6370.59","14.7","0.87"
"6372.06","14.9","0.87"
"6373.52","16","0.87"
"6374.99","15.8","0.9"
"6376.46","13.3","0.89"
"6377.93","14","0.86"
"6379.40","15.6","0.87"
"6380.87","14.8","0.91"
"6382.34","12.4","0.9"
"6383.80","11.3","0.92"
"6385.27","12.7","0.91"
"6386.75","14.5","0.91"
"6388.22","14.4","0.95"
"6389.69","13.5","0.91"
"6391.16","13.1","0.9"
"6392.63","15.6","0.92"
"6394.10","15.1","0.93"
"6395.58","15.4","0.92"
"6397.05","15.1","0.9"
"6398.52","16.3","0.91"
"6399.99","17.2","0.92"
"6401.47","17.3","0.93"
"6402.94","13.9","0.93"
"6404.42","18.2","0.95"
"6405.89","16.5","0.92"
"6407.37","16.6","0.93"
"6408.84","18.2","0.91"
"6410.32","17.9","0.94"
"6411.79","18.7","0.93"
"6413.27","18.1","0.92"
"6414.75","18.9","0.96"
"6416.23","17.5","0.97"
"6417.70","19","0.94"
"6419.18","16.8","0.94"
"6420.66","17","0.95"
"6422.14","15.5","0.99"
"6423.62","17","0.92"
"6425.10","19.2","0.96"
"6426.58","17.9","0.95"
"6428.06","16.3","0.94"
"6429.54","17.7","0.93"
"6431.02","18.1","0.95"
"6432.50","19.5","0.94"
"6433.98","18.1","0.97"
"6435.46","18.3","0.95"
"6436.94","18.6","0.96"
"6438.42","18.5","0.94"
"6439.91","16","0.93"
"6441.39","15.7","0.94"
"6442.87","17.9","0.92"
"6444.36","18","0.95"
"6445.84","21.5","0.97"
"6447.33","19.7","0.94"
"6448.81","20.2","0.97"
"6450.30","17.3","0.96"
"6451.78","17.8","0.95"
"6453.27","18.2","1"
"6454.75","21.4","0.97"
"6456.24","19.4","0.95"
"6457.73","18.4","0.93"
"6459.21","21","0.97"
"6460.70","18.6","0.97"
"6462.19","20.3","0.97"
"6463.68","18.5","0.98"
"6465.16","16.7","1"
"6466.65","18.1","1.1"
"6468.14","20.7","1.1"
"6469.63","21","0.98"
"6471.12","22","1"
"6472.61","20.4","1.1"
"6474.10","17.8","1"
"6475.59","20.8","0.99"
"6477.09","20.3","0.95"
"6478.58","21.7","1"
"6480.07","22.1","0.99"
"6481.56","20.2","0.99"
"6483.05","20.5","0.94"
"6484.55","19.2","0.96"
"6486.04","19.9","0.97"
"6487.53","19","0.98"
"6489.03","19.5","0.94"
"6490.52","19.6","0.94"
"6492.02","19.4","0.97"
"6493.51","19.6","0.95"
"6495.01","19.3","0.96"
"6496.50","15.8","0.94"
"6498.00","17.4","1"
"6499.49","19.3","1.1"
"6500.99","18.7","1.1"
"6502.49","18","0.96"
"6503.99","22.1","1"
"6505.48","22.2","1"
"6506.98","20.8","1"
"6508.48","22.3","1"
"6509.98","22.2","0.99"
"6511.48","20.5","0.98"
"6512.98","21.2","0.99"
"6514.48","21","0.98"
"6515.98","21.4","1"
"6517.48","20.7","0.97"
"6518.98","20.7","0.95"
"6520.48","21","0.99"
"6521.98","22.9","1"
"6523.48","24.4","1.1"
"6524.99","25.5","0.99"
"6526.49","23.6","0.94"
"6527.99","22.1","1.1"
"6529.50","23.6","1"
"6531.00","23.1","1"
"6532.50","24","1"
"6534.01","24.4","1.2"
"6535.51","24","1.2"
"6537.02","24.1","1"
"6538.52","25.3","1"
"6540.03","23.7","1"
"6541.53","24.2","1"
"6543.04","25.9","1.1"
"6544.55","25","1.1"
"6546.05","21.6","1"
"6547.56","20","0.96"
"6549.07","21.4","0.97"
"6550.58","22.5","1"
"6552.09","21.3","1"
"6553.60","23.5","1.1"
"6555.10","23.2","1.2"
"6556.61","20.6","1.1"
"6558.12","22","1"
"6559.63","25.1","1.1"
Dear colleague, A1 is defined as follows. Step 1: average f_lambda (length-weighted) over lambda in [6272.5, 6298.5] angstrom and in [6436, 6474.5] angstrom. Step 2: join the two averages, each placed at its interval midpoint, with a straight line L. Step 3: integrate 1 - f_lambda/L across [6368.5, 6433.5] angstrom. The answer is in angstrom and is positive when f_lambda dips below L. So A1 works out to 2.5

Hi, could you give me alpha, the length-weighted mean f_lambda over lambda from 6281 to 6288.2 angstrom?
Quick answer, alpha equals 11.4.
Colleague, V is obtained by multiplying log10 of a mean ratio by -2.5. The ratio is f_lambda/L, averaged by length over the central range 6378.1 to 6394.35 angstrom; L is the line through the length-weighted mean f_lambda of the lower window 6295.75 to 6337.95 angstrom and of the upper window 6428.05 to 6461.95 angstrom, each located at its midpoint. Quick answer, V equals 0.20 mag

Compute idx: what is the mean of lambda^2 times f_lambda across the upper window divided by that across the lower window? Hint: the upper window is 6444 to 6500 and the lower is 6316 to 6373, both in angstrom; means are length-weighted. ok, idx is 1.31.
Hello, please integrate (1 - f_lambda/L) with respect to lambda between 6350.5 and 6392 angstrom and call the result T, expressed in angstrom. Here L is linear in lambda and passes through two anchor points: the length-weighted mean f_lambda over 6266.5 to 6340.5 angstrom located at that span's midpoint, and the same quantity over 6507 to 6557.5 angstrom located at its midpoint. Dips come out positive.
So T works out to 3.5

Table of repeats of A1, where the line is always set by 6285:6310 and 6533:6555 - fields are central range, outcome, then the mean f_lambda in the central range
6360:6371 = 0.4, 14.8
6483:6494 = 0.7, 19.5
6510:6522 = 0.5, 21.1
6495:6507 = 1.2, 19.2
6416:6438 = 0.4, 17.8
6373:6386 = 1.6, 14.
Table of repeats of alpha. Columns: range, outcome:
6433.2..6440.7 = 17.9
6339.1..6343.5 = 16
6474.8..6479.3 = 20.9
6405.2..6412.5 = 17.6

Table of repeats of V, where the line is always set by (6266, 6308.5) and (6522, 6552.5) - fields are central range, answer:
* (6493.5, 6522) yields 0.09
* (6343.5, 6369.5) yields -0.05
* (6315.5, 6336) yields -0.13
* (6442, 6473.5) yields 0.02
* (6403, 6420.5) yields 0.00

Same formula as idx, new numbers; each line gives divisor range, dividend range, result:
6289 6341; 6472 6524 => 1.53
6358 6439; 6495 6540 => 1.41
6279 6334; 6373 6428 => 1.23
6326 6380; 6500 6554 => 1.53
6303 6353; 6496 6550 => 1.55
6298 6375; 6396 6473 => 1.25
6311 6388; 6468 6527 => 1.43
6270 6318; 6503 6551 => 1.99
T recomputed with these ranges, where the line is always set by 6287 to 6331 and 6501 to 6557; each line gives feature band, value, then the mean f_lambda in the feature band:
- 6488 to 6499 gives 1.24 angstrom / 18.7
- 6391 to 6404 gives 1.16 angstrom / 15.6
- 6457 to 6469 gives 0.46 angstrom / 19.1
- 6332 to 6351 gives -1.85 angstrom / 16.3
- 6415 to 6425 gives 0.39 angstrom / 17.3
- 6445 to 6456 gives -0.07 angstrom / 19.4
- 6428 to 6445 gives 0.86 angstrom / 17.8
